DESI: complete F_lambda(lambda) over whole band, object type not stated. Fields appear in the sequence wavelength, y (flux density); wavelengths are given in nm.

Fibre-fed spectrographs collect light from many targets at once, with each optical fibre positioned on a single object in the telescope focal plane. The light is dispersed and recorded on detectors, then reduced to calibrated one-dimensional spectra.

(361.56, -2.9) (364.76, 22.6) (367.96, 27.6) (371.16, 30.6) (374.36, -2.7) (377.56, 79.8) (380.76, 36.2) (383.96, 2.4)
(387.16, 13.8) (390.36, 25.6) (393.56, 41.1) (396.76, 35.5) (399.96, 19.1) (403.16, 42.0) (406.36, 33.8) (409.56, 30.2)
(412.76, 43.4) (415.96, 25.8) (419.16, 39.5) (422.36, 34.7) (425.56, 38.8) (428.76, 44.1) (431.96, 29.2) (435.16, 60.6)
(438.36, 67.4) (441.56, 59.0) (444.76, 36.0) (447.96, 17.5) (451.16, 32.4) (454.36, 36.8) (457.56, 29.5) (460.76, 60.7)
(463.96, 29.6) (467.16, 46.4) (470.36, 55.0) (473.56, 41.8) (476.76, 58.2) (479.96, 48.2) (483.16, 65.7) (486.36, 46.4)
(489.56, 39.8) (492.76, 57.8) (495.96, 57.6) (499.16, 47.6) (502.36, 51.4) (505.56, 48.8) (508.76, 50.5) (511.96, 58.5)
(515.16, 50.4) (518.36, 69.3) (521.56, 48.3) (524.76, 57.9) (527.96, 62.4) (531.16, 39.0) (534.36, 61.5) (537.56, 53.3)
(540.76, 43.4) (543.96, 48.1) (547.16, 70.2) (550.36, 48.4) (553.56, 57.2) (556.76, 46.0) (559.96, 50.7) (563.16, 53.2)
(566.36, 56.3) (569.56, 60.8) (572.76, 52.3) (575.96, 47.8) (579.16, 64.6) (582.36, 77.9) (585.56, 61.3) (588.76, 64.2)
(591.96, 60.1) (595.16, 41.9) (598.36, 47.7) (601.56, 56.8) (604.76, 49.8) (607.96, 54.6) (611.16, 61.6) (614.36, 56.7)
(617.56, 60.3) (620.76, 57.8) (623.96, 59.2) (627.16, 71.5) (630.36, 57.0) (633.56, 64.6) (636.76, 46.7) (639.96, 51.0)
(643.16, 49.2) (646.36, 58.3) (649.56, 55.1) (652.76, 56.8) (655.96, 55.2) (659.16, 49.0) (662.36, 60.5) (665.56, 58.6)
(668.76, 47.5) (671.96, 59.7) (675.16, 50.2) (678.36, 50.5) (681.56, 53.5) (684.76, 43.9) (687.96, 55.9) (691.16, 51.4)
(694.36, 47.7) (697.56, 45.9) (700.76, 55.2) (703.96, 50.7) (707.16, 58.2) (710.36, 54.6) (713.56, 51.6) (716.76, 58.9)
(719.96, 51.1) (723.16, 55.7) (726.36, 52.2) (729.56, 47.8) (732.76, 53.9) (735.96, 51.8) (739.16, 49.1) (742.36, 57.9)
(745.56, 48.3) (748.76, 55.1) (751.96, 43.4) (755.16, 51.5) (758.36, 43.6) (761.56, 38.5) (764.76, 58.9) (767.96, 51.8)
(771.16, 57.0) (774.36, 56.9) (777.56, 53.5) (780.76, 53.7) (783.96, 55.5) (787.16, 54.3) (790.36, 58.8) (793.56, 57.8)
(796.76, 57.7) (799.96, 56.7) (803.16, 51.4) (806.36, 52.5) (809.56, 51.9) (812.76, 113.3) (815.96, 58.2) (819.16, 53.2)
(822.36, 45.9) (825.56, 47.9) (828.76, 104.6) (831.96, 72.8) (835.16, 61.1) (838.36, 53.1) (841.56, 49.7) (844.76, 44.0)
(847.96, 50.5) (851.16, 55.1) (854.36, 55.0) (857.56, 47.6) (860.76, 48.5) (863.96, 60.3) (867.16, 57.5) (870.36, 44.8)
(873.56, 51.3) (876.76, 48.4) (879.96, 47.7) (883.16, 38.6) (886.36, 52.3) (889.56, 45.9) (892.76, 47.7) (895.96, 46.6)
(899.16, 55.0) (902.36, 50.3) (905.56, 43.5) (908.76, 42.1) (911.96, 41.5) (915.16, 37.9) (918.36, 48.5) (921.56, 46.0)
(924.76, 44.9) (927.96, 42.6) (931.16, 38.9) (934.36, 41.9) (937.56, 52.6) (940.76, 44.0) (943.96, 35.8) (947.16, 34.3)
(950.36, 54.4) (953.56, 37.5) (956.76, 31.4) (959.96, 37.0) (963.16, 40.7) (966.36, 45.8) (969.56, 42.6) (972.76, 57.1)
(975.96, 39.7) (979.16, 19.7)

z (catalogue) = 0.237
